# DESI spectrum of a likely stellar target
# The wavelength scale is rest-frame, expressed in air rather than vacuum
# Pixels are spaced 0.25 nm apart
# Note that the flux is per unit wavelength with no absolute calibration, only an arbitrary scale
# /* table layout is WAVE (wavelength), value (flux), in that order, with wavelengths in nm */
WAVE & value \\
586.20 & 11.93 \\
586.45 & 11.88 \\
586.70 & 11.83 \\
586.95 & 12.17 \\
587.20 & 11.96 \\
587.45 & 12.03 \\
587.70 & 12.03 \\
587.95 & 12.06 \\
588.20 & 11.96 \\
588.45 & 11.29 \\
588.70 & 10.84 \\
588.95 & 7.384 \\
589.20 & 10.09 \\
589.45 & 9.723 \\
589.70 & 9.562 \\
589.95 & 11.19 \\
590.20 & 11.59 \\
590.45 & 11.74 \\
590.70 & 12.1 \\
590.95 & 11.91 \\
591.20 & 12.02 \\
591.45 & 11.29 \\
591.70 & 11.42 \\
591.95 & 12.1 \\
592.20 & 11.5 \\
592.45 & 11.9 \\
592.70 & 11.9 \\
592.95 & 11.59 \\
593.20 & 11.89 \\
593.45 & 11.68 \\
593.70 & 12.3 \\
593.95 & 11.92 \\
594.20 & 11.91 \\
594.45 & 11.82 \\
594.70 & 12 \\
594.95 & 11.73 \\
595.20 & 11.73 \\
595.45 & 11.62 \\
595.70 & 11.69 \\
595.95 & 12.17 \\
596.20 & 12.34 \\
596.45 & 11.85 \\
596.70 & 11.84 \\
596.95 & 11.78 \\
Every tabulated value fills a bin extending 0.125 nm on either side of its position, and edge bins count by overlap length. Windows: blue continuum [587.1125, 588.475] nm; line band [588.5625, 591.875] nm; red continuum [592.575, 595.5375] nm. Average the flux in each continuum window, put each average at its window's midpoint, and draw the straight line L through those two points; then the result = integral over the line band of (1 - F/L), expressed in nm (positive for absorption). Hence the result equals 0.29 nm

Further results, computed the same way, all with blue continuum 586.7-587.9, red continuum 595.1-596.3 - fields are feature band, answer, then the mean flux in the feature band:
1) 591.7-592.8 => 0.01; 11.8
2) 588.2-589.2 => 0.16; 10.1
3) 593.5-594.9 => 0.00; 12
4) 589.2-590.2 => 0.14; 10.3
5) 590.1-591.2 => 0.01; 11.9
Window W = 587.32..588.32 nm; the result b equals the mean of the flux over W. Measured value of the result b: 12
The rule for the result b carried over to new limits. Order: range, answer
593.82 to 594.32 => 11.9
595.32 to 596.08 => 11.8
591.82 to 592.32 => 11.8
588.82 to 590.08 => 9.6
